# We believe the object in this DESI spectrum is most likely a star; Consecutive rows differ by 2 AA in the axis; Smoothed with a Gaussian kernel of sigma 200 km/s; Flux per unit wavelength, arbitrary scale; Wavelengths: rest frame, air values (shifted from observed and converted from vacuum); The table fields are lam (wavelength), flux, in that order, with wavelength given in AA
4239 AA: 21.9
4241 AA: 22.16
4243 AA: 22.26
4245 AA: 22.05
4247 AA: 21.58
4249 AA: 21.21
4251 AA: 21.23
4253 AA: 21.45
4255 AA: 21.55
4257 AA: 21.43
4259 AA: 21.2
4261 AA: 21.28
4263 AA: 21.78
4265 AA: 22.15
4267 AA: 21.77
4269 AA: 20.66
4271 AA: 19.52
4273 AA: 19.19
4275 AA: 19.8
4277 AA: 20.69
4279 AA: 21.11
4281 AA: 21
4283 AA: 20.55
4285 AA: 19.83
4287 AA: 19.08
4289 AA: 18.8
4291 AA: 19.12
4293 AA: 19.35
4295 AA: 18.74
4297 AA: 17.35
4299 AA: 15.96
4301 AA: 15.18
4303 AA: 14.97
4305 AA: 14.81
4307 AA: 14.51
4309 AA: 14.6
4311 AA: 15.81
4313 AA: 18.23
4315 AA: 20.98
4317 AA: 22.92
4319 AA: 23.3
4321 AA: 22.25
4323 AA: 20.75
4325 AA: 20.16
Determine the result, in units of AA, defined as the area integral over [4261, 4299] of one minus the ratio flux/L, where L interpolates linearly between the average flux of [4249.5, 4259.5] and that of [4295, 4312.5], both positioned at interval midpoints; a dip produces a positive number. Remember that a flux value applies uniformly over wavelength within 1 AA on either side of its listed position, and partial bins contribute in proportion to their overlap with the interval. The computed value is -3.2 AA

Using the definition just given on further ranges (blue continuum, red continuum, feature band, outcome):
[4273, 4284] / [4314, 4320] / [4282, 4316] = 6.25 AA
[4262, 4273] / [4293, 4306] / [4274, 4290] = -1.01 AA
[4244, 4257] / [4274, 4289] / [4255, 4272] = -0.23 AA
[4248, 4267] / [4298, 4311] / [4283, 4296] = -1.63 AA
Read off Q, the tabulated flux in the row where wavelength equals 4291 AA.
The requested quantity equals 19.12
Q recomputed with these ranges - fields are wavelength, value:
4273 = 19.19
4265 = 22.15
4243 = 22.26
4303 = 14.97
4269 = 20.66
